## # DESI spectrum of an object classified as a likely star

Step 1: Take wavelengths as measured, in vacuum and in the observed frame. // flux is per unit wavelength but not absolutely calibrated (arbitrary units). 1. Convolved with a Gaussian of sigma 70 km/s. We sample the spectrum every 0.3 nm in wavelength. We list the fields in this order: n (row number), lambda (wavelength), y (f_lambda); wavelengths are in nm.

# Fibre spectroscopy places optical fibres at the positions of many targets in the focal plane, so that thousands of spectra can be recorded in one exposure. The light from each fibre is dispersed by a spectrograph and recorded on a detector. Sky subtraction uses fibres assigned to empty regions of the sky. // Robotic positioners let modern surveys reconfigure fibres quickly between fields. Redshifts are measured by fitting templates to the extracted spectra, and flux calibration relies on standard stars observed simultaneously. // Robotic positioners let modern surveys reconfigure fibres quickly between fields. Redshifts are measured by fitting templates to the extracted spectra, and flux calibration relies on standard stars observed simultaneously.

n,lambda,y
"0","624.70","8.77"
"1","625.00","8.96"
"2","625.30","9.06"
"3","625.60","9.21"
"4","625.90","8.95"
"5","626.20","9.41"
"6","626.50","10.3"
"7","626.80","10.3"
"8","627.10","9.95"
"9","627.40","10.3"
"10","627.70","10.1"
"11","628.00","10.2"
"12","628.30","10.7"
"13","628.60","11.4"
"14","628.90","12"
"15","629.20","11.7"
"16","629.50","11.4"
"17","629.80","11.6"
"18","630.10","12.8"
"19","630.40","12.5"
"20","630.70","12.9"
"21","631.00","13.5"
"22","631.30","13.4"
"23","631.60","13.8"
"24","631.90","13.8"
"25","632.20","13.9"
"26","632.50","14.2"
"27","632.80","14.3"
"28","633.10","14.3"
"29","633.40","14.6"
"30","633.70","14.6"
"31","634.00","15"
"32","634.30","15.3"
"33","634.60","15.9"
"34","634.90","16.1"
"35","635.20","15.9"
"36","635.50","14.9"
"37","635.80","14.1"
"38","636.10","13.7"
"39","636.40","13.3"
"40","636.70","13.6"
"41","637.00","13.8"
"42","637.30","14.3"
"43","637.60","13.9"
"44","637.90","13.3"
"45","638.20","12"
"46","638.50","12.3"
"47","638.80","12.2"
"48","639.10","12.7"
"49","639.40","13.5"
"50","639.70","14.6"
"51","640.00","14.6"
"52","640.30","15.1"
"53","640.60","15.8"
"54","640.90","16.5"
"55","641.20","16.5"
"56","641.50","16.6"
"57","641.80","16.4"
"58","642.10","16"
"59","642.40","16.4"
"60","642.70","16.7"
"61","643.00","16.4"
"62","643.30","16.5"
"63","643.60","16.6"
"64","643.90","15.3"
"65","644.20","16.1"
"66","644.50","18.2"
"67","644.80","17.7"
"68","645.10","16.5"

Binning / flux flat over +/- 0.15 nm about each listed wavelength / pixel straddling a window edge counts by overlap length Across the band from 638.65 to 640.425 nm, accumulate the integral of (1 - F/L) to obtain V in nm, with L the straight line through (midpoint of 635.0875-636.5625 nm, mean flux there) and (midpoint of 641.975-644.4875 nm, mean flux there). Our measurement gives 0.18 nm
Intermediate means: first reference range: 14.3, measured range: 13.8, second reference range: 16.4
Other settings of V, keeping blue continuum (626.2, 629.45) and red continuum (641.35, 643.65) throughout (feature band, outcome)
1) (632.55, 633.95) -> -0.18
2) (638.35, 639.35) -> 0.17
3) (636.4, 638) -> 0.07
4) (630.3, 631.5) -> -0.13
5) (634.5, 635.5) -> -0.17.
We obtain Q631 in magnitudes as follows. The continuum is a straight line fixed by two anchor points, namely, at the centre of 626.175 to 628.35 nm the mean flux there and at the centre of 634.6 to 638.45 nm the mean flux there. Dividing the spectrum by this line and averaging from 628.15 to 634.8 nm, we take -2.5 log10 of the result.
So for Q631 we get -0.12 mag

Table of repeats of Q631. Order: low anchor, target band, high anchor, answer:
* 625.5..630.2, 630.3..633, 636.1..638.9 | -0.168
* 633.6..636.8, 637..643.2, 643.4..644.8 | 0.076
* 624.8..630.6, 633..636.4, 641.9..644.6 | -0.130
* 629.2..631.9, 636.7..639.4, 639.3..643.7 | 0.138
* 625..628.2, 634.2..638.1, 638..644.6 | -0.088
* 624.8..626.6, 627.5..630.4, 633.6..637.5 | -0.030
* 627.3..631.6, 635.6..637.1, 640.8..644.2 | 0.037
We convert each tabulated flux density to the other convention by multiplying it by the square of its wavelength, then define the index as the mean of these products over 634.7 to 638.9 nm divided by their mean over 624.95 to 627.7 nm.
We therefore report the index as 1.48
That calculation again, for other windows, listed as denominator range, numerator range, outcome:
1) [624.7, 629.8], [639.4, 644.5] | 1.64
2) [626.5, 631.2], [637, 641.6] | 1.29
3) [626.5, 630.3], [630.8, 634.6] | 1.31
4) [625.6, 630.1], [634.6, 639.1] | 1.34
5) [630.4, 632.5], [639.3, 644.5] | 1.22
